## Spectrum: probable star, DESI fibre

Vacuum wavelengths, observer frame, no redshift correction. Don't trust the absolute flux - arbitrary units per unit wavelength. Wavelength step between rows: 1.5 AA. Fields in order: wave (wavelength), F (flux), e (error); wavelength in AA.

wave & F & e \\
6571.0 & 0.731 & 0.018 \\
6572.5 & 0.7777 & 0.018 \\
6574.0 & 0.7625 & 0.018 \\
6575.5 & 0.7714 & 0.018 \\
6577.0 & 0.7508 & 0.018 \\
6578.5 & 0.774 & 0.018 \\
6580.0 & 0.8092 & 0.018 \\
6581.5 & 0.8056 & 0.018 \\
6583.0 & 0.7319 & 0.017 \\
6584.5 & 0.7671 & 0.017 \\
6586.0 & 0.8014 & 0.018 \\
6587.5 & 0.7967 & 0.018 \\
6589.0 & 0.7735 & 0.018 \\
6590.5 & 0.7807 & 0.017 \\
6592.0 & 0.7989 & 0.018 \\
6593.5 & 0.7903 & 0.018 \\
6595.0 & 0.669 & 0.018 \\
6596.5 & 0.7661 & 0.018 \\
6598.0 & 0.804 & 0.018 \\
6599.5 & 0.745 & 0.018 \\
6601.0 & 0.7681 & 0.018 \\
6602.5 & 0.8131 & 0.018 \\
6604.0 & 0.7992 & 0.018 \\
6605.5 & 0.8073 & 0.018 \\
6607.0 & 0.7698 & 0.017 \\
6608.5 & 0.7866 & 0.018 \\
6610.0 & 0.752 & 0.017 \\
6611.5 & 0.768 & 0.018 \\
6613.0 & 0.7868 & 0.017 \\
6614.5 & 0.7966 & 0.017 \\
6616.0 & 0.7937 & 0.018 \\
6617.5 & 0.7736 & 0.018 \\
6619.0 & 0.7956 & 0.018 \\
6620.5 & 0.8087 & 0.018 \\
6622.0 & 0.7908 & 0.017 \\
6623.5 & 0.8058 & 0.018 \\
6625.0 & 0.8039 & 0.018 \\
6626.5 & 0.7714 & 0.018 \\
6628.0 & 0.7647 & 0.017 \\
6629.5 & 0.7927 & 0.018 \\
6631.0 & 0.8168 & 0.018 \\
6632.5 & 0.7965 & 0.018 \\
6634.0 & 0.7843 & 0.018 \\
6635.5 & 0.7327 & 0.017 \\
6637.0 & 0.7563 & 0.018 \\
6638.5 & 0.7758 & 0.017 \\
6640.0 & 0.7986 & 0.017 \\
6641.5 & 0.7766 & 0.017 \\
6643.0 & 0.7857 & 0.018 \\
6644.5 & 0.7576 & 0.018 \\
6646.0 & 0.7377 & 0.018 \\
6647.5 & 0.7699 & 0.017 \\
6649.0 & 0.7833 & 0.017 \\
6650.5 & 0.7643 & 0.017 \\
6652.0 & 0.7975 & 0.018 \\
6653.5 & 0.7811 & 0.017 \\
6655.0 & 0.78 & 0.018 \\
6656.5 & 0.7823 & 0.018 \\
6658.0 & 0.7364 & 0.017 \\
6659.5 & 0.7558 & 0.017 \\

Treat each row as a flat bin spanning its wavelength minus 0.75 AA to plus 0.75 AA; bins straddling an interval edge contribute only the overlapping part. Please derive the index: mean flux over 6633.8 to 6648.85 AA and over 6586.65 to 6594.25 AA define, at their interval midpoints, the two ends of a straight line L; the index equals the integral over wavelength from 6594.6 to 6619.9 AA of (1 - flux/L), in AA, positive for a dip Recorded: 0.1 AA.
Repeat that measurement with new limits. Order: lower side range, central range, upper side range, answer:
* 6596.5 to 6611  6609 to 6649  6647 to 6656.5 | 0.0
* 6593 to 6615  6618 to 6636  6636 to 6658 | -0.4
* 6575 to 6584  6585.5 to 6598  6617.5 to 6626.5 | 0.1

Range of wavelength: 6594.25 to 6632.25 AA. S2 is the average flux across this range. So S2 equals 0.782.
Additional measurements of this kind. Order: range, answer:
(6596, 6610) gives 0.783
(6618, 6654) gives 0.781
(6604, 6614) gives 0.78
